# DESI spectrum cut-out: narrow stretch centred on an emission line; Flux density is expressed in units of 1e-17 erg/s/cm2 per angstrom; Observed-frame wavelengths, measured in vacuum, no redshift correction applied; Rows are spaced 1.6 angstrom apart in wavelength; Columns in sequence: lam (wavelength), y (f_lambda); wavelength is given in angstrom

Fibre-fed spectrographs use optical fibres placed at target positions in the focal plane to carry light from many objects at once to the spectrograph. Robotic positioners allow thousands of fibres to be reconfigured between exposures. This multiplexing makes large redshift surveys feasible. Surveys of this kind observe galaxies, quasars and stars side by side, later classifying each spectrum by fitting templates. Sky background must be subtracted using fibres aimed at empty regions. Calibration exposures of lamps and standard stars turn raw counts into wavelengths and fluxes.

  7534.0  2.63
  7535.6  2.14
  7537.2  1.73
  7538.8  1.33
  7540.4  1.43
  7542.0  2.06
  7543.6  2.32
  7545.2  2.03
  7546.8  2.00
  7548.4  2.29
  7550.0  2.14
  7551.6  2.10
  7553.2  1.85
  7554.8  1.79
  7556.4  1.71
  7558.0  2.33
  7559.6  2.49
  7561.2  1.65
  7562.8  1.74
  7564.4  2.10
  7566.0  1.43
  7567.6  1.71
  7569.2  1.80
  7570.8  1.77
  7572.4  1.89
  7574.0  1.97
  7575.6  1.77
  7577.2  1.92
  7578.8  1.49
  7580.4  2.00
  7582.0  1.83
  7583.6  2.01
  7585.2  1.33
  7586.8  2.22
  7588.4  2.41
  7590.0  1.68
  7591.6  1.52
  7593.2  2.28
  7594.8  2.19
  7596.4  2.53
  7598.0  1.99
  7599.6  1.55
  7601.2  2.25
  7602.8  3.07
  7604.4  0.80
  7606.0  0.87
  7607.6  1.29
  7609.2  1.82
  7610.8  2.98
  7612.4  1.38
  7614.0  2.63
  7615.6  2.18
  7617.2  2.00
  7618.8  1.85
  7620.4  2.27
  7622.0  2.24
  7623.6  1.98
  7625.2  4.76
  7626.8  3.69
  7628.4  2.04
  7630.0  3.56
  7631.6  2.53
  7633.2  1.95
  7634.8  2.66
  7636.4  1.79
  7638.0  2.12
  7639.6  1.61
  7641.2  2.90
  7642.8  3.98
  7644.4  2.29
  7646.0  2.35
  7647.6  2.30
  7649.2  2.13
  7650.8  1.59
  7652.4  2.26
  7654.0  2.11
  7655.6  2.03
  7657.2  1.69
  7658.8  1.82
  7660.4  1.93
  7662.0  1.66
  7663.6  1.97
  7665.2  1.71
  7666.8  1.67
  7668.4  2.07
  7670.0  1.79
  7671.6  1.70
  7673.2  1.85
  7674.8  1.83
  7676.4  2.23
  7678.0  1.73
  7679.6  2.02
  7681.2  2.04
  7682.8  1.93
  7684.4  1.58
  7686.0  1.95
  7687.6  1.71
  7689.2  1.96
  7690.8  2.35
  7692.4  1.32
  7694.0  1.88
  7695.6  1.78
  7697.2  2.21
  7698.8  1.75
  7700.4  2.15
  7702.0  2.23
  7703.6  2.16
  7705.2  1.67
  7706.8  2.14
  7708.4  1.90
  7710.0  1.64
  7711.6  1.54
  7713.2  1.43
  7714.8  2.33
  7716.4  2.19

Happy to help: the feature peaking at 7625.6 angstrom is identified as [S II]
